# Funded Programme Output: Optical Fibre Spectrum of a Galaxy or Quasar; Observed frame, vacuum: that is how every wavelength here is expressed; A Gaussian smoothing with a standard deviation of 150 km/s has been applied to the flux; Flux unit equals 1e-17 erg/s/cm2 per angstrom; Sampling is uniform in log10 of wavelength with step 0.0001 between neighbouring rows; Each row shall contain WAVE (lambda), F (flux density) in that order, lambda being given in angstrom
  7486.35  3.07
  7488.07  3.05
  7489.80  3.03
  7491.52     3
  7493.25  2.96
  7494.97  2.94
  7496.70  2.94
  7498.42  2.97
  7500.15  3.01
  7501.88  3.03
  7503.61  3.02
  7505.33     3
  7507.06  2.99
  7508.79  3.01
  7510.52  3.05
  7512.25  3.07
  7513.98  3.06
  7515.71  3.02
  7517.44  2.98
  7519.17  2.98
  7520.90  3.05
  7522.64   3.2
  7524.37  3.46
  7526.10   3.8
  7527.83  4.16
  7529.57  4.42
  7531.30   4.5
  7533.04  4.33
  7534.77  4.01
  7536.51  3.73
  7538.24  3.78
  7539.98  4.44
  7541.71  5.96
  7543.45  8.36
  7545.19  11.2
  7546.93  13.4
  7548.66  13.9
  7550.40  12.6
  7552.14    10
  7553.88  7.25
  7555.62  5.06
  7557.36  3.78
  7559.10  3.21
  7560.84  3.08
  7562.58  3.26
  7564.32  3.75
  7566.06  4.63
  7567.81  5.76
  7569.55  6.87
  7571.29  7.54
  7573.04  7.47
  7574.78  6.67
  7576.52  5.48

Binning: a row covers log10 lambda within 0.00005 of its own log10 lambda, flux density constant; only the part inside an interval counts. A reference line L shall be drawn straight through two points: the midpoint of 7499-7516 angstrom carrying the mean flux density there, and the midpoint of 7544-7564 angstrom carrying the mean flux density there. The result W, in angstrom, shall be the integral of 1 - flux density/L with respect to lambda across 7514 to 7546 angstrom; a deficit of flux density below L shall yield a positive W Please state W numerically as 5.76 angstrom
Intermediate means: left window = 3.02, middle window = 4.47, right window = 7.78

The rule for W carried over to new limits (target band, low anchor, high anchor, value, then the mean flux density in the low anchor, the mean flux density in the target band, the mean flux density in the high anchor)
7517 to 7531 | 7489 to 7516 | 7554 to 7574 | 0.6 angstrom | 3.01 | 3.56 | 5.04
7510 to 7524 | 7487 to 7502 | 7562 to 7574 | 2.7 angstrom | 2.99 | 3.07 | 5.68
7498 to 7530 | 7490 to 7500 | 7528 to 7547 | 7.5 angstrom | 2.97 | 3.21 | 5.81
